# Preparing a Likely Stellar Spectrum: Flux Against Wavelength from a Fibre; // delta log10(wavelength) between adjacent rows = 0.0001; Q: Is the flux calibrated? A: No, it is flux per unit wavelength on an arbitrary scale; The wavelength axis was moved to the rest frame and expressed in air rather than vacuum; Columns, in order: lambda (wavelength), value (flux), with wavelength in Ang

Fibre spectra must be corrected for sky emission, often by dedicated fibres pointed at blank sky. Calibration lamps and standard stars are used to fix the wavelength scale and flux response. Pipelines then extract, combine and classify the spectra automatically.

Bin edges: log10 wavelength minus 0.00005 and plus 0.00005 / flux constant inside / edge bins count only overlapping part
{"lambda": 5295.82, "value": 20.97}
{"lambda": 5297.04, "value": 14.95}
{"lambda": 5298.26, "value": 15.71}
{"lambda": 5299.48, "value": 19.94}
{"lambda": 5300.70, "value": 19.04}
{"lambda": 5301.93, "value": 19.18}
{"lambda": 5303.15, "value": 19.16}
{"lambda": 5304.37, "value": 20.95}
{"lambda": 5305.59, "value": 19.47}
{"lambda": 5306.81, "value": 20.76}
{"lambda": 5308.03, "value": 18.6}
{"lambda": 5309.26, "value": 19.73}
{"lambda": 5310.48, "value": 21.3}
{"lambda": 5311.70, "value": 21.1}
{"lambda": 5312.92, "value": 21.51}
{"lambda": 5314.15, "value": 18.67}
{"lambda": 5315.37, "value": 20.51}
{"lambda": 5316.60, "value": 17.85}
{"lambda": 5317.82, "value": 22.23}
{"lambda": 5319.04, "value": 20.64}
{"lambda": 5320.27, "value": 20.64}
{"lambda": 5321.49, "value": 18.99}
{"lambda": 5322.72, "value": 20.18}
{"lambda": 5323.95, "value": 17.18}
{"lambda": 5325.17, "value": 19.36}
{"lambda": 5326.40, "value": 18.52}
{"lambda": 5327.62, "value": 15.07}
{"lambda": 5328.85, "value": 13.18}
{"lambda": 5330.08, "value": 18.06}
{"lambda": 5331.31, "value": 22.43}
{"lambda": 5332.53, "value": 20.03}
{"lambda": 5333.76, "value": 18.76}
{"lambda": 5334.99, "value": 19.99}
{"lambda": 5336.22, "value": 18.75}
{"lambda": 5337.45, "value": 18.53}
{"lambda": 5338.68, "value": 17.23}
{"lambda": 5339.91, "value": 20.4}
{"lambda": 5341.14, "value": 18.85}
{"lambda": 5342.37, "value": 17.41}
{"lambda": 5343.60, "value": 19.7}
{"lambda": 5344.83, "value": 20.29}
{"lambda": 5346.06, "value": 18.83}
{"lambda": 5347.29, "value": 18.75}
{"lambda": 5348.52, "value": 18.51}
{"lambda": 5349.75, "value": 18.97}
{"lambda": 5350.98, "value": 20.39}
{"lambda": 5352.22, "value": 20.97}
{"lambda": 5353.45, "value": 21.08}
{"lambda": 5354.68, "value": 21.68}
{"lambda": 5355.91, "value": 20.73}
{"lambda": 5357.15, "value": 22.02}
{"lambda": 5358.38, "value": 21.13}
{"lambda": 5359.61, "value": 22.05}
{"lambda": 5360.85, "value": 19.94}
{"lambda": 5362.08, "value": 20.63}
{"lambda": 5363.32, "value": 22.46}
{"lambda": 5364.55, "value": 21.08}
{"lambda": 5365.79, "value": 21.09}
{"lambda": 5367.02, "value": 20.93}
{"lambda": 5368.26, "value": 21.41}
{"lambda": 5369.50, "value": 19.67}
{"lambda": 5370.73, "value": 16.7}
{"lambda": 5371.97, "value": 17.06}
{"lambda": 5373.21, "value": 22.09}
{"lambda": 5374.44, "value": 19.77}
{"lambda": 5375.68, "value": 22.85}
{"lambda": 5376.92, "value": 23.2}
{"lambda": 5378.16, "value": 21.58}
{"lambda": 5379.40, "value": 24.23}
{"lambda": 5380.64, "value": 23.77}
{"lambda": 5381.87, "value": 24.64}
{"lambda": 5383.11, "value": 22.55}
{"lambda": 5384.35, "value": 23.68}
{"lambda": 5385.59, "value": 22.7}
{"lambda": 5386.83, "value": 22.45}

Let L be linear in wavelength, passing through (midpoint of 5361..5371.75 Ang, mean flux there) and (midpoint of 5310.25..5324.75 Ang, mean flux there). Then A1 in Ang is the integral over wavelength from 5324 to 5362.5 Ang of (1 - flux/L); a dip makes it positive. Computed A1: 1.5 Ang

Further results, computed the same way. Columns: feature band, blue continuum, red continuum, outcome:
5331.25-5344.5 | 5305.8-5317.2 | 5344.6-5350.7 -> 0.1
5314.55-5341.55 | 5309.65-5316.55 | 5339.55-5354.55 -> 1.4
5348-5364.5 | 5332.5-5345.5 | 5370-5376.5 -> -1.2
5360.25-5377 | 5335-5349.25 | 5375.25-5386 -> 1.0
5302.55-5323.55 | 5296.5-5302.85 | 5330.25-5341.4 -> -1.9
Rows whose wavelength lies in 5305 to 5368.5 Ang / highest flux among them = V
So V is 22.46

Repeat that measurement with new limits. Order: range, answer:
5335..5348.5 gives 20.4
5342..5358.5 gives 22.02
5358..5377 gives 23.2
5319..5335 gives 22.43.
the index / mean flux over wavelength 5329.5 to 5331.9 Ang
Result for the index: 20.2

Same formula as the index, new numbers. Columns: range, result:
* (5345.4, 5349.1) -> 18.7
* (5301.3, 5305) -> 19.7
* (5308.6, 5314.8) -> 20.4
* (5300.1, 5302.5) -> 19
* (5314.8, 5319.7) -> 20.3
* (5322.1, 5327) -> 18.8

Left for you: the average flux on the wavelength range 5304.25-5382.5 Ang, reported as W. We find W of 20.1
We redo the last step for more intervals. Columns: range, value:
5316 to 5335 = 18.9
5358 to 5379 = 20.8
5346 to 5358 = 20.3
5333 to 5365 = 20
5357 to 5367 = 21.3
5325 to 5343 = 18.4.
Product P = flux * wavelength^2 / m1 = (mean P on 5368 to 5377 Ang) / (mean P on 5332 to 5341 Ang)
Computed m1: 1.1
